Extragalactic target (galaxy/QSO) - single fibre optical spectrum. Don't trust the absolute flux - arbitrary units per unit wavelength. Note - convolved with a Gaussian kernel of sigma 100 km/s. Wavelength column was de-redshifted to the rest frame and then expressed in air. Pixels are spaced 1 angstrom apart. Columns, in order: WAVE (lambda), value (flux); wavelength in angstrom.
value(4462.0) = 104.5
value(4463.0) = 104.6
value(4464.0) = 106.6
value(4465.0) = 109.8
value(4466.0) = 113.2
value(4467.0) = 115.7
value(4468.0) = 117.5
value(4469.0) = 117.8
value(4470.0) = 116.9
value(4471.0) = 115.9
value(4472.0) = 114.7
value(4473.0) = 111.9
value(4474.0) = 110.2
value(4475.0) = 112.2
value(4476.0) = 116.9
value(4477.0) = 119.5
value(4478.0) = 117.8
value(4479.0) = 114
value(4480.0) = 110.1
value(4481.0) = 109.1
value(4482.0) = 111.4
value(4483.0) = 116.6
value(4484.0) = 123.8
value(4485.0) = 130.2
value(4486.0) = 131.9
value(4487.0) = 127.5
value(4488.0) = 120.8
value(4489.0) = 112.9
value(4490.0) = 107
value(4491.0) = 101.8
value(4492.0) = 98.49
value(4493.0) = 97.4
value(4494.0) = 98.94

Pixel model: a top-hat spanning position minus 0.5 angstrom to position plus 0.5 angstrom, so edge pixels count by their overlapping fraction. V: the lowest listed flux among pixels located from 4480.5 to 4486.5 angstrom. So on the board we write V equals 109.1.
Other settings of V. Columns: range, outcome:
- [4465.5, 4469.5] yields 113.2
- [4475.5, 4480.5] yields 110.1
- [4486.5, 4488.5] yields 120.8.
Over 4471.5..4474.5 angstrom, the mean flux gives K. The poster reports 112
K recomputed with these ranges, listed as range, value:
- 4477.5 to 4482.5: 112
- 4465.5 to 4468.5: 115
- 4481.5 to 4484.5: 117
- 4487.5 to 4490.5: 114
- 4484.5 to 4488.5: 128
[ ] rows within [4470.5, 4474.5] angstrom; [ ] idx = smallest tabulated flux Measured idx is 110.2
